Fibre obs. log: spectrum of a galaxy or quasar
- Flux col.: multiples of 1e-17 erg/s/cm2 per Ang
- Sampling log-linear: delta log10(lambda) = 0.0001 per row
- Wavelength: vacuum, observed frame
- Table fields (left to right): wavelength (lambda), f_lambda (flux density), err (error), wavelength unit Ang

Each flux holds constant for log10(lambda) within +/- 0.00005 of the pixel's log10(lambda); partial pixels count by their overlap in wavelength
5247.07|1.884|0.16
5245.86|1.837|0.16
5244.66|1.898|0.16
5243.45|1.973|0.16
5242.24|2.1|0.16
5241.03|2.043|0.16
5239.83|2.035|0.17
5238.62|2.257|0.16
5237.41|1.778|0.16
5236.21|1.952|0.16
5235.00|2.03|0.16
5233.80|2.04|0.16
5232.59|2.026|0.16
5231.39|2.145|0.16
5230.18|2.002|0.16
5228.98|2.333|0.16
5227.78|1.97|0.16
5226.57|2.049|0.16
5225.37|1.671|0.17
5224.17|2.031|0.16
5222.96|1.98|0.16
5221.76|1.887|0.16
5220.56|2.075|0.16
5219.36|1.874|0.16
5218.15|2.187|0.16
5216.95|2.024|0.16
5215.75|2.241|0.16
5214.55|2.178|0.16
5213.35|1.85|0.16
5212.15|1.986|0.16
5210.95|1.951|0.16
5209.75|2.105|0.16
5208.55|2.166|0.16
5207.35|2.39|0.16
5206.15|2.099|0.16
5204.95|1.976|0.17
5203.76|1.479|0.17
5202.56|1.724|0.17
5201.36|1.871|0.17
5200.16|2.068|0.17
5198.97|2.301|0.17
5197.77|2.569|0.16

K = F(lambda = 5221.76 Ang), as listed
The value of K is 1.887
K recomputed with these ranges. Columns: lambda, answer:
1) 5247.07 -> 1.884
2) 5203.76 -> 1.479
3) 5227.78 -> 1.97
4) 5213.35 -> 1.85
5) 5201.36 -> 1.871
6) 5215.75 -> 2.241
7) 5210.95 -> 1.951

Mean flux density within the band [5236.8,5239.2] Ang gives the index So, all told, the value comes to 2.02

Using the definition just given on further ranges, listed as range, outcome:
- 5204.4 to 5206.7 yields 2.04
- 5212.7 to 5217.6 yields 2.08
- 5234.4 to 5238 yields 1.92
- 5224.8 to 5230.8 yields 2.01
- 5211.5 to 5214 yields 1.92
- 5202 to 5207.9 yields 1.93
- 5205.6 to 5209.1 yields 2.22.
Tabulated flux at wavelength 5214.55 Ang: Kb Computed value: 2.178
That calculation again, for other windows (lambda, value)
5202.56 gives 1.724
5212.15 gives 1.986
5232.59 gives 2.026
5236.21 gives 1.952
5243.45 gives 1.973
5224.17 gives 2.031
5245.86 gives 1.837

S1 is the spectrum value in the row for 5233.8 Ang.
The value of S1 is 2.04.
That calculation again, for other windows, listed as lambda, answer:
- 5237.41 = 1.778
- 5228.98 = 2.333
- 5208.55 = 2.166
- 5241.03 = 2.043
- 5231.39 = 2.145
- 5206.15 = 2.099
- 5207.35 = 2.39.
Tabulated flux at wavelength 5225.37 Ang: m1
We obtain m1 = 1.671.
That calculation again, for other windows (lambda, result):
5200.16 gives 2.068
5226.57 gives 2.049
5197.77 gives 2.569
